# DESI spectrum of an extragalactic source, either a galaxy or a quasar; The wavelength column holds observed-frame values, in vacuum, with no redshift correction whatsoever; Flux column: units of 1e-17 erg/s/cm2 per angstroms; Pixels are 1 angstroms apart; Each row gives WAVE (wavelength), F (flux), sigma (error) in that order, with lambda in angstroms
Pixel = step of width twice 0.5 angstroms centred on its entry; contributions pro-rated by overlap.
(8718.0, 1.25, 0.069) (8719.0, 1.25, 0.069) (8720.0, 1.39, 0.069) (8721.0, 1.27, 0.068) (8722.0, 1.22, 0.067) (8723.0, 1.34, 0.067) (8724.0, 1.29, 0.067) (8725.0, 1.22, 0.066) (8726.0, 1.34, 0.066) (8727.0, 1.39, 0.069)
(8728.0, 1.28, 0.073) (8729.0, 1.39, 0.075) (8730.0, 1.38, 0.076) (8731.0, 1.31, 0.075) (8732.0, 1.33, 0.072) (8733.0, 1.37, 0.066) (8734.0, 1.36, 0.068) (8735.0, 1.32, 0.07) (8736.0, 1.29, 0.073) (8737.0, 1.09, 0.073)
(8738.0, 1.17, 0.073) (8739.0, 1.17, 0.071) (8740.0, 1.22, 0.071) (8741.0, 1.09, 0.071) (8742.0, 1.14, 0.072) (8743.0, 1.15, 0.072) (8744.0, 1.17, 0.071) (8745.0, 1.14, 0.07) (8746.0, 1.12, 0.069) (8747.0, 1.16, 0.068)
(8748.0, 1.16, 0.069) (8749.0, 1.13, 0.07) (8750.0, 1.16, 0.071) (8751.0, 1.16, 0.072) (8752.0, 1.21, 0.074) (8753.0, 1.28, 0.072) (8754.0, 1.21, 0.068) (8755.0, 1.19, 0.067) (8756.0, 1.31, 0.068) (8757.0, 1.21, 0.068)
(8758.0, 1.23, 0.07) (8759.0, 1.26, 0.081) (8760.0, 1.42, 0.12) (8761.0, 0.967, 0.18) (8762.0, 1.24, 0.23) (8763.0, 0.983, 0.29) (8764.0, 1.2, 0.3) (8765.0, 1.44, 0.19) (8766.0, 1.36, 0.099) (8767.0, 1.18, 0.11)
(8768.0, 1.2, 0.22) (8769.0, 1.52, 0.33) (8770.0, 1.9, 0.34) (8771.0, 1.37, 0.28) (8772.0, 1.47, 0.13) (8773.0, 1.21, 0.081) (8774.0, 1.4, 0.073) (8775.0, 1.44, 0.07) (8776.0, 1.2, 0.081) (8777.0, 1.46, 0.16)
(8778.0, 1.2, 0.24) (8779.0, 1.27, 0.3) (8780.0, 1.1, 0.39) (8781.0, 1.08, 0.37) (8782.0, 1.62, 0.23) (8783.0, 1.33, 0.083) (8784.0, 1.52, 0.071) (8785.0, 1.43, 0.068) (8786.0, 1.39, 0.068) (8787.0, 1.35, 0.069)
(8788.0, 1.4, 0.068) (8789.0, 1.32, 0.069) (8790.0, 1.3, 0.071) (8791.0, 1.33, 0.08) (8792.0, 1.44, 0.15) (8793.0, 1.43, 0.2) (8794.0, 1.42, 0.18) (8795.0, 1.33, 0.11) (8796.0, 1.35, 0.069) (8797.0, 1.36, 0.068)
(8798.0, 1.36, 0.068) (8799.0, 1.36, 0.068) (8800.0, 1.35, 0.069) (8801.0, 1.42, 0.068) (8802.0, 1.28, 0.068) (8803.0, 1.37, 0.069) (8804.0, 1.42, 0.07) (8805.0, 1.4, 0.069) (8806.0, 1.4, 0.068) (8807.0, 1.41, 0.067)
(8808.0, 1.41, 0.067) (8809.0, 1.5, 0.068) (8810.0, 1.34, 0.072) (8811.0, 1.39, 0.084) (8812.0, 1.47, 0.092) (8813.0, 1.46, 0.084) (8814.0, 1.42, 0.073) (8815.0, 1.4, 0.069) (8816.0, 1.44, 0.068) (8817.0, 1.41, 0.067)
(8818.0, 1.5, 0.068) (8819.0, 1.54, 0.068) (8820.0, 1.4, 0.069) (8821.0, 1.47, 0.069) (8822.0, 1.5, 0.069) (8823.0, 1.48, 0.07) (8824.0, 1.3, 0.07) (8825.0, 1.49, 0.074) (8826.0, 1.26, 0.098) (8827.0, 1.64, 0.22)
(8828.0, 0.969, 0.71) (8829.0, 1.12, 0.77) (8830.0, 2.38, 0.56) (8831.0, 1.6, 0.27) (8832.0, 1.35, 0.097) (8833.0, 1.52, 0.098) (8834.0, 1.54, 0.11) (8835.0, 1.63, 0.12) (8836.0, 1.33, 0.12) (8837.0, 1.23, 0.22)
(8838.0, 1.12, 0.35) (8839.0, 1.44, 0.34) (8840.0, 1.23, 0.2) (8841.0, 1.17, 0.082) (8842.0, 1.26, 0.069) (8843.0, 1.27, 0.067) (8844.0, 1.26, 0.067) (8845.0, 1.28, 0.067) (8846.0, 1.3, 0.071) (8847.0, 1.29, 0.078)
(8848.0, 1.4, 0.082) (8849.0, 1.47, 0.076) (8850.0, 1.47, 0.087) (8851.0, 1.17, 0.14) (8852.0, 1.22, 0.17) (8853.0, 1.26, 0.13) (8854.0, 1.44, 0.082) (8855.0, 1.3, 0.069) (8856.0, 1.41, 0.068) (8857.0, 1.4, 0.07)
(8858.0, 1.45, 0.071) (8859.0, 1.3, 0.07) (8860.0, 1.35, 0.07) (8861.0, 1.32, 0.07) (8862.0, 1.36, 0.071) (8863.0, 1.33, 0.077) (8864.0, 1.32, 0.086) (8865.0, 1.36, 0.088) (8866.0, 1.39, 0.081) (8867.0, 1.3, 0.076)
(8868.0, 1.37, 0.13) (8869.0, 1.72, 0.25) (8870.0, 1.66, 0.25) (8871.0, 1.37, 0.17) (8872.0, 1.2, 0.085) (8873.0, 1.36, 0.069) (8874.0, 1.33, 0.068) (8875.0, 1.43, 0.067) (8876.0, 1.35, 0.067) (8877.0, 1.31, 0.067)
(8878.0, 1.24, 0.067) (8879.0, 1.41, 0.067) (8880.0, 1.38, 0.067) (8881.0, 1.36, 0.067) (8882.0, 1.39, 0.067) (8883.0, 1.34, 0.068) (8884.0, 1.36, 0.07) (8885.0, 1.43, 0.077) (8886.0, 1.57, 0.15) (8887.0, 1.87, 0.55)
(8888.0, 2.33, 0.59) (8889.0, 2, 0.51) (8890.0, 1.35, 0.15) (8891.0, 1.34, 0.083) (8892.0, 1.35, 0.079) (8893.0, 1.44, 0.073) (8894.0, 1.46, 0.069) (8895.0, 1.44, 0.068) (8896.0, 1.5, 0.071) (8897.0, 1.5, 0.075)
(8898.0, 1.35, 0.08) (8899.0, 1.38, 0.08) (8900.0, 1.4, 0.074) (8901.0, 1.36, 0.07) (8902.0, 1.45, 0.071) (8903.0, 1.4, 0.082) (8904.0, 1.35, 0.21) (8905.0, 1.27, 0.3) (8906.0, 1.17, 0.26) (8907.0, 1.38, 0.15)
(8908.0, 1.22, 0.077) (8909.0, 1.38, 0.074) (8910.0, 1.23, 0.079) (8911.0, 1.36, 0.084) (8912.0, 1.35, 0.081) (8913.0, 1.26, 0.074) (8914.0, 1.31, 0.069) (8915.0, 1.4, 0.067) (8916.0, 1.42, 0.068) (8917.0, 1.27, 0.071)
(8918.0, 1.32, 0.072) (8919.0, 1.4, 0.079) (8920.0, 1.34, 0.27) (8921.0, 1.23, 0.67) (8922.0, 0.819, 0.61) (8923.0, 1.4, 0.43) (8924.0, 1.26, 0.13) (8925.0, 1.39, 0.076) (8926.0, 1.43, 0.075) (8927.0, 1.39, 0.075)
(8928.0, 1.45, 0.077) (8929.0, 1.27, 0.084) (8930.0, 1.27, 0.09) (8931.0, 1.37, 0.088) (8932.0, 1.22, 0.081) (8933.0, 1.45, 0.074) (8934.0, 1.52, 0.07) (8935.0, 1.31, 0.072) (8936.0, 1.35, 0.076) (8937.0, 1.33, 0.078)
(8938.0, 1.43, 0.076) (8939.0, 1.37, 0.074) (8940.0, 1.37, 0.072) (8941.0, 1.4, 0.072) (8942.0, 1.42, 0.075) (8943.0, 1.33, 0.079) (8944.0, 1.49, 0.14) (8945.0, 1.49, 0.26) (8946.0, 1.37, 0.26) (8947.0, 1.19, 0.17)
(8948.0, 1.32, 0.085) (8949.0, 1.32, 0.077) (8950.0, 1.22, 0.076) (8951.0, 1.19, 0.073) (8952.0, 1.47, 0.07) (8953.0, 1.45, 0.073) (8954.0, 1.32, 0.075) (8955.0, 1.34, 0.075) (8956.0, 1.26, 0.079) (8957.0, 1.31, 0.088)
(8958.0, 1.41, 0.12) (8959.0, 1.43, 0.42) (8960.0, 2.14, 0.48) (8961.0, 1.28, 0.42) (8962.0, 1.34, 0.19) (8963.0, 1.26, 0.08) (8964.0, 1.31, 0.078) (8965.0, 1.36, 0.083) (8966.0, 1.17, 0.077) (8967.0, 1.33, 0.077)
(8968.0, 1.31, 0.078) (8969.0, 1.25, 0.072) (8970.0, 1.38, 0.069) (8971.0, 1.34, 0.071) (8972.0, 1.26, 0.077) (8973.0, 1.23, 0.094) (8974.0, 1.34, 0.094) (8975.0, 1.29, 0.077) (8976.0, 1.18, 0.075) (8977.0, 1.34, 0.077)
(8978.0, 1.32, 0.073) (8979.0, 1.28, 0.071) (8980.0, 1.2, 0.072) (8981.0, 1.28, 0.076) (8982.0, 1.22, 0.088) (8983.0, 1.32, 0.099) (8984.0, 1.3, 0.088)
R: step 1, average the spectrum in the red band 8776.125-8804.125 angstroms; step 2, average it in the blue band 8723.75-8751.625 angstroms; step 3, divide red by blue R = 1.1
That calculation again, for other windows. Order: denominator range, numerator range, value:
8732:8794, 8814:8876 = 1.08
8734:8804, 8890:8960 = 1.05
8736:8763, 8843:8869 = 1.14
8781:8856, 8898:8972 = 0.97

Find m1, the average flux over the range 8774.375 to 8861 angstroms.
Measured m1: 1.38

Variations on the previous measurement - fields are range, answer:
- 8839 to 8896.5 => 1.4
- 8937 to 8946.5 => 1.4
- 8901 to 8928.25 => 1.32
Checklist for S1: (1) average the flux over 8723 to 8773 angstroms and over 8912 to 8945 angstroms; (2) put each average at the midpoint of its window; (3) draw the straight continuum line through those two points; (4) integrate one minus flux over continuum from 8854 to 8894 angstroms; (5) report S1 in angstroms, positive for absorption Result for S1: -3.4 angstroms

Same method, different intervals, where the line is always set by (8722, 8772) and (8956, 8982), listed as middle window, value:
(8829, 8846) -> -1.51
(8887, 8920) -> -2.73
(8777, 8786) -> -0.44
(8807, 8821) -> -1.73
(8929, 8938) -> -0.23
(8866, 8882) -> -1.08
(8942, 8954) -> -0.25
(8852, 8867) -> -0.65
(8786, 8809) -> -1.85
